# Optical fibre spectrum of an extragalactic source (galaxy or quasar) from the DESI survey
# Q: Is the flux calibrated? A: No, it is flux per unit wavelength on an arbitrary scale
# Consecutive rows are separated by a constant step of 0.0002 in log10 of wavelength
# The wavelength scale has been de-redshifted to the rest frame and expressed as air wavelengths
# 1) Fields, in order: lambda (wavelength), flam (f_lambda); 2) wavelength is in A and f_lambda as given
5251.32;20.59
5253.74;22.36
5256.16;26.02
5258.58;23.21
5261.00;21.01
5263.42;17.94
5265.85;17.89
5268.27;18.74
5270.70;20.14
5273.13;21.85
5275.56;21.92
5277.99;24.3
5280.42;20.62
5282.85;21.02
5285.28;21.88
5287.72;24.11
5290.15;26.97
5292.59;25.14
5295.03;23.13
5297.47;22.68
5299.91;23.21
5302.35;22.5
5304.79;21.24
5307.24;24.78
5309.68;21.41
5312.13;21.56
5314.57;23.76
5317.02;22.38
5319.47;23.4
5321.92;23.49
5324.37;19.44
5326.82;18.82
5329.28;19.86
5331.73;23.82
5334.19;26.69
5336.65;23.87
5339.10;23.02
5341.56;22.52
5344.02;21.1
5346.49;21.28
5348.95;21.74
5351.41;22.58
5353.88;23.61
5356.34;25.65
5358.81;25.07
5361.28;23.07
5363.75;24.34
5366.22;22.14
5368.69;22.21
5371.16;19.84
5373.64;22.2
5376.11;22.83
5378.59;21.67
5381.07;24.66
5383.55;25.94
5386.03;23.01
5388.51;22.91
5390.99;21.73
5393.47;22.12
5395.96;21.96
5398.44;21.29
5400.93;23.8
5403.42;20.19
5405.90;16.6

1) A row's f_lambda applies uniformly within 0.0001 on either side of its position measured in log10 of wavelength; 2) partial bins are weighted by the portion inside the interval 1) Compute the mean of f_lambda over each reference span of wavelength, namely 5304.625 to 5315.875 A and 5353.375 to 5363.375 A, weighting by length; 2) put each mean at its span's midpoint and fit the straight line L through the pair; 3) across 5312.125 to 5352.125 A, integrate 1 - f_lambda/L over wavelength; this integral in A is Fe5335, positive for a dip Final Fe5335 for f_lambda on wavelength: 1.9 A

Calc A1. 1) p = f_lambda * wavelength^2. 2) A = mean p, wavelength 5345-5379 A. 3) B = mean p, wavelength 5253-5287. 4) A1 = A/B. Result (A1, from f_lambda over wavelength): 1.1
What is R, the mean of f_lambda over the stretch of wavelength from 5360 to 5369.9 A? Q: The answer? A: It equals 23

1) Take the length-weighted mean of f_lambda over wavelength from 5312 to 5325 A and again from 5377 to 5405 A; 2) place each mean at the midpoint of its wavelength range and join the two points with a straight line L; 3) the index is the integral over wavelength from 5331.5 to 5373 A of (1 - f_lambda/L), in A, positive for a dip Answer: -0.9 A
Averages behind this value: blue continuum 22.5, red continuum 22.6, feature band 23.1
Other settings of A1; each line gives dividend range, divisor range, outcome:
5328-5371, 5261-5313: 1.07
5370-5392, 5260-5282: 1.16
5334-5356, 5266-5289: 1.09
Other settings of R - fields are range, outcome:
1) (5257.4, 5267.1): 20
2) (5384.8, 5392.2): 22.6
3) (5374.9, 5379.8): 22.2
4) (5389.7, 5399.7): 21.8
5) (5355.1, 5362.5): 24.6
